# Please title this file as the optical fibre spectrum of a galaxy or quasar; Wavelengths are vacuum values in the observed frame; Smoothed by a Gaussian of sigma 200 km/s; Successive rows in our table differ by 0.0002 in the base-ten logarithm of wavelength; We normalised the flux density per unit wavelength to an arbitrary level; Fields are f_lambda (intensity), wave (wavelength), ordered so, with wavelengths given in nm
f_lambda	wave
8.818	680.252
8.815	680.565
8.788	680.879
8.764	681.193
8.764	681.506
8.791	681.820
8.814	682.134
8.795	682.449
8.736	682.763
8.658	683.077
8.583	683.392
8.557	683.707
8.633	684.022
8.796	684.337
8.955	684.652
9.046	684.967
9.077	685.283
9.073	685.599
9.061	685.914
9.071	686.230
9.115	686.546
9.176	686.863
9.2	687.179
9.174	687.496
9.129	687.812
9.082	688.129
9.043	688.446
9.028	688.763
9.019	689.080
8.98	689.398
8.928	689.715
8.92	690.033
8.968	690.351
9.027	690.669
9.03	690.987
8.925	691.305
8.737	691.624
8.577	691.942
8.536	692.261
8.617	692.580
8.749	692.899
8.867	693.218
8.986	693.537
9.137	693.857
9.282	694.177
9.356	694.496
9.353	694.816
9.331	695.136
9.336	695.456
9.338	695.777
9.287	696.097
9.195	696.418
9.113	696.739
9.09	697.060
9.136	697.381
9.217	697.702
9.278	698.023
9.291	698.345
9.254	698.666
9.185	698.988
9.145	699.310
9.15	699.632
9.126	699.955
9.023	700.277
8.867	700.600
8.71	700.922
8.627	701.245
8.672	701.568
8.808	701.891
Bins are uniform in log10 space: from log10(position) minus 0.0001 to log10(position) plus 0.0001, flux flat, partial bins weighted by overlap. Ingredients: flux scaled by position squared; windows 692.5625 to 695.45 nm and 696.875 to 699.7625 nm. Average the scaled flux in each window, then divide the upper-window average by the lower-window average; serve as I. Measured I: 1.02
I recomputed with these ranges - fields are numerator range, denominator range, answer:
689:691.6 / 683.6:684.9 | 1.04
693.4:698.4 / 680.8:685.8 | 1.09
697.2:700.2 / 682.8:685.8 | 1.09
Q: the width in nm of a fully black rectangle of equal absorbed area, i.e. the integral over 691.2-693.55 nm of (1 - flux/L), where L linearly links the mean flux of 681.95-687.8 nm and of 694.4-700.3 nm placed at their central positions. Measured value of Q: 0.10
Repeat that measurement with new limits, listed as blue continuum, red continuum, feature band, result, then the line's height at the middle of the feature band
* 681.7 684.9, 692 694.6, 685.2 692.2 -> -0.14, 8.84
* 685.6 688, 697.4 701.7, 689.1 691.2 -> 0.03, 9.11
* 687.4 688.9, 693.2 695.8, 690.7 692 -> 0.04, 9.16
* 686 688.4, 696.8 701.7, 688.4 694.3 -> 0.13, 9.1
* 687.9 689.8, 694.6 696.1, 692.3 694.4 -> 0.07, 9.24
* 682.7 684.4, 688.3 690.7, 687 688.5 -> -0.04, 8.89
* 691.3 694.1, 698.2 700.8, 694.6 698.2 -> -0.11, 8.98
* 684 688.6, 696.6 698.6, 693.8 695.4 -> -0.03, 9.16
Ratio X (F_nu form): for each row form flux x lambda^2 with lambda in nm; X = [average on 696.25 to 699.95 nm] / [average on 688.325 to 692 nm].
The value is 1.1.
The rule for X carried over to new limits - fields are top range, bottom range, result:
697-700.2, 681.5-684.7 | 1.10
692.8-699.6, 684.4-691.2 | 1.04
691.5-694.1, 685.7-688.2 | 0.98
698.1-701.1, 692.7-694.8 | 1.02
